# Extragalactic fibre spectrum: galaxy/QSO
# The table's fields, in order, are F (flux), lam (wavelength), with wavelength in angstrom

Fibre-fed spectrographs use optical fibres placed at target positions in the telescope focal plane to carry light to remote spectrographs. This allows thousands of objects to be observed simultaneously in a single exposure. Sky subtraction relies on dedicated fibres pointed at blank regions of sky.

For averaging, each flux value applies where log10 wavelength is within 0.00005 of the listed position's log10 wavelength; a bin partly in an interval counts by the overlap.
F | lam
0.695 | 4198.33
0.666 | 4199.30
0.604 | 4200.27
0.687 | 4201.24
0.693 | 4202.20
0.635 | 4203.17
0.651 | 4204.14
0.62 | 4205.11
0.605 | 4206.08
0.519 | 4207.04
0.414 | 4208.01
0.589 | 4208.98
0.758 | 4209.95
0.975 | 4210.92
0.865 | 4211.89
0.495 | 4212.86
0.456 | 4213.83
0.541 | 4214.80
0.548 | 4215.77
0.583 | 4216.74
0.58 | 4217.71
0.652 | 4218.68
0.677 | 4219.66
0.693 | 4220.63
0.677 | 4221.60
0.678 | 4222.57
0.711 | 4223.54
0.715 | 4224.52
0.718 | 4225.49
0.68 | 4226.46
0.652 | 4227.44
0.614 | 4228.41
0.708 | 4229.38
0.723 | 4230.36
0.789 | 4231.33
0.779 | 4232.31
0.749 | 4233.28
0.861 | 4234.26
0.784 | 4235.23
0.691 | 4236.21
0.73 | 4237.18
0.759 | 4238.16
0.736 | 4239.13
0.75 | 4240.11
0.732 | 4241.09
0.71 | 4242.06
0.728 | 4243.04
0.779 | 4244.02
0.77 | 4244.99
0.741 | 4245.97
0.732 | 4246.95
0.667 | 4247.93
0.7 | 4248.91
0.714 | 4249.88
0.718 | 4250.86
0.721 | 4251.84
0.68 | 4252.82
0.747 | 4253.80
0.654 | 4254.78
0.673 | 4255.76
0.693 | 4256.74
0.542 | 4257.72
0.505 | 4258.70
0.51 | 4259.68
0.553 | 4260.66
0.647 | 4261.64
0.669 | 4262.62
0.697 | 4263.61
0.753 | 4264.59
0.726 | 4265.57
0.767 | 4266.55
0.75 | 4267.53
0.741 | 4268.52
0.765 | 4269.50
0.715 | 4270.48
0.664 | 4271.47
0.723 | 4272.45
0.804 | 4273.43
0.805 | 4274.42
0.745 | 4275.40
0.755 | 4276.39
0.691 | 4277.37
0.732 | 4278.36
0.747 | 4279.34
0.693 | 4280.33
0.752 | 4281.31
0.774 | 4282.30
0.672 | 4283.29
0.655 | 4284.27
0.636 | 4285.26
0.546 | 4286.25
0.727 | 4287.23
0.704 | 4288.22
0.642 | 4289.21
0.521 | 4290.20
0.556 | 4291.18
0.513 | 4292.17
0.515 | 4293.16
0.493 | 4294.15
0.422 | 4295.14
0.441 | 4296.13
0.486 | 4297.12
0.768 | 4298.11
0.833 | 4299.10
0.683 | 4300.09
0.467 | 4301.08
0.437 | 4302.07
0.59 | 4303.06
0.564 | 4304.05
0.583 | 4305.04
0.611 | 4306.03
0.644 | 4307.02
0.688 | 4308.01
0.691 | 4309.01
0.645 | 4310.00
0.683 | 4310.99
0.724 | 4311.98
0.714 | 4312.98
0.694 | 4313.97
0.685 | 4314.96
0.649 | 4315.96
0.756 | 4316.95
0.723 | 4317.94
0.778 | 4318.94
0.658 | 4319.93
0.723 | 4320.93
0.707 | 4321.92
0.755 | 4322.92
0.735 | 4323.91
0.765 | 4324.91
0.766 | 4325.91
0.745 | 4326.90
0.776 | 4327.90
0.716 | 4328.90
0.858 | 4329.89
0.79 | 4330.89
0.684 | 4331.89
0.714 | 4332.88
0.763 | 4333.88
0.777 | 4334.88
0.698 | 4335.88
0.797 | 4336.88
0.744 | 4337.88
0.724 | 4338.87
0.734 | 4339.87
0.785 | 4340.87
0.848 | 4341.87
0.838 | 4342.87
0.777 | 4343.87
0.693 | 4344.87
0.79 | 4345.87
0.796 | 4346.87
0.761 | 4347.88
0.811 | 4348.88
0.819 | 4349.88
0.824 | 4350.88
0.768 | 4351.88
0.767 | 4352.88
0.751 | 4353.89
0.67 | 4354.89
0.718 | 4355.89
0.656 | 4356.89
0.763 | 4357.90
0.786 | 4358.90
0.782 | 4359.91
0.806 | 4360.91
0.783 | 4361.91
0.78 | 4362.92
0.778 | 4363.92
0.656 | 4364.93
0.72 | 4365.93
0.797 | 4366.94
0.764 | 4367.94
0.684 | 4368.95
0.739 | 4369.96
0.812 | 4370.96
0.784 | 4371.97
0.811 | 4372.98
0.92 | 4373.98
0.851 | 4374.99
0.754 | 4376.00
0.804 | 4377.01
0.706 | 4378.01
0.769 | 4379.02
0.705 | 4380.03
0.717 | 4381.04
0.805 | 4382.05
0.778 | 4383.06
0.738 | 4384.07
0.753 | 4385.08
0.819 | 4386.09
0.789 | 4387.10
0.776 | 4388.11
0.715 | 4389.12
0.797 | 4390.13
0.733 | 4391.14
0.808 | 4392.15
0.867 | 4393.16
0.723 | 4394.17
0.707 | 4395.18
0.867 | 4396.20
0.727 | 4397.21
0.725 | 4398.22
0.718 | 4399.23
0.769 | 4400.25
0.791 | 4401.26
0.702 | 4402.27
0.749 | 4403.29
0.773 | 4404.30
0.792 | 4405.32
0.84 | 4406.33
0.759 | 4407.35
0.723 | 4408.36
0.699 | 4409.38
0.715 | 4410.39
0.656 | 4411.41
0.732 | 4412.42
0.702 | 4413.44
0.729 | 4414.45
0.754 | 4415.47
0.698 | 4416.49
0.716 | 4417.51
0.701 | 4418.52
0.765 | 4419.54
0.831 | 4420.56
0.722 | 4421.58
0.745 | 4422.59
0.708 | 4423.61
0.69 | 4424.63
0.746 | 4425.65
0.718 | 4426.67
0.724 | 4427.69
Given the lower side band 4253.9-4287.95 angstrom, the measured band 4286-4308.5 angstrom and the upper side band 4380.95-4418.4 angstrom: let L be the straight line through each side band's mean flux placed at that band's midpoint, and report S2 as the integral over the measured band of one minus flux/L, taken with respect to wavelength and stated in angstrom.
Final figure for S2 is 3.8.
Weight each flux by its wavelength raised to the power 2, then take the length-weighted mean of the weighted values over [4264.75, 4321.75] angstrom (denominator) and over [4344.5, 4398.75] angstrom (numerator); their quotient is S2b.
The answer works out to 1.2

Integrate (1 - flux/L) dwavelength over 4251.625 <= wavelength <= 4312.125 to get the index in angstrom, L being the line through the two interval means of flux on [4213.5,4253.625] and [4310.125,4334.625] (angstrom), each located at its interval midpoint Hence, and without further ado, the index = 5.4 angstrom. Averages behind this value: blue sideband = 0.7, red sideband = 0.731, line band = 0.653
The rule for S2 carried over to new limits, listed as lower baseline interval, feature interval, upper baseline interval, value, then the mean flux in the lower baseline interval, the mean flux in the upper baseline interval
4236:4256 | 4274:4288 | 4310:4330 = 0.3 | 0.722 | 0.726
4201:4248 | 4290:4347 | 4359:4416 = 3.5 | 0.686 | 0.762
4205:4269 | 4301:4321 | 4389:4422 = 1.6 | 0.684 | 0.749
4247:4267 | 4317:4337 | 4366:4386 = -0.4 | 0.668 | 0.773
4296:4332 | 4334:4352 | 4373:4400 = -1.4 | 0.684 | 0.773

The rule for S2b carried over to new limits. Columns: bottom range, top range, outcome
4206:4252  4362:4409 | 1.19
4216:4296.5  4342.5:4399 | 1.18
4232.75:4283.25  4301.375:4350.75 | 1.04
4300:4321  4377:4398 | 1.22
